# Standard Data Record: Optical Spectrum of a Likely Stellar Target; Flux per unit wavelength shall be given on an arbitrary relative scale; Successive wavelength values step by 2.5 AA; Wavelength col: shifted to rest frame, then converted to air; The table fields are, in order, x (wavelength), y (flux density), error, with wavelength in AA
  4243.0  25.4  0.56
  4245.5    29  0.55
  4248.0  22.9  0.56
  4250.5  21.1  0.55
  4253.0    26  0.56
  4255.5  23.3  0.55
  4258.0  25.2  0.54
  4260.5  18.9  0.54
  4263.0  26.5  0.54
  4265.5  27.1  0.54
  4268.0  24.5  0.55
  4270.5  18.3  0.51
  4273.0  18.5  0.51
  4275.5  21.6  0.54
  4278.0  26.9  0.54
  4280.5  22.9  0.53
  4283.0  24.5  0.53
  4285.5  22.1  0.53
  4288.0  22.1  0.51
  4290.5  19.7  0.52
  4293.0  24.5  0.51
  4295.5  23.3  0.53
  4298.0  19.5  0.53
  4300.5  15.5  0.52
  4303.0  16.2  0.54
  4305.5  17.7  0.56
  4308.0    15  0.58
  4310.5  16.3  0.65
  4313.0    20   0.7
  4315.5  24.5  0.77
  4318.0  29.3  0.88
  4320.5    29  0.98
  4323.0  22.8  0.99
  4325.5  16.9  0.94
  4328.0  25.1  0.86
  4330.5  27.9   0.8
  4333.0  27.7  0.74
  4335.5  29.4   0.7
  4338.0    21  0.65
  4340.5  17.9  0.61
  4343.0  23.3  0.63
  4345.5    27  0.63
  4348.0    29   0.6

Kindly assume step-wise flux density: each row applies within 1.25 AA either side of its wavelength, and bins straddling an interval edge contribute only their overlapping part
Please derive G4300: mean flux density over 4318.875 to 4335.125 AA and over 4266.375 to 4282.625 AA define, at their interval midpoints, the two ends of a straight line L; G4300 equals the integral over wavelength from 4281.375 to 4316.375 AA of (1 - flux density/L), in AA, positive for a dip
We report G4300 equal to 5.3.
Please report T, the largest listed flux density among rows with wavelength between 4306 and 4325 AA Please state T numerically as 29.3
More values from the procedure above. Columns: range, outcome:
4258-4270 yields 27.1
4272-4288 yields 26.9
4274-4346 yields 29.4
